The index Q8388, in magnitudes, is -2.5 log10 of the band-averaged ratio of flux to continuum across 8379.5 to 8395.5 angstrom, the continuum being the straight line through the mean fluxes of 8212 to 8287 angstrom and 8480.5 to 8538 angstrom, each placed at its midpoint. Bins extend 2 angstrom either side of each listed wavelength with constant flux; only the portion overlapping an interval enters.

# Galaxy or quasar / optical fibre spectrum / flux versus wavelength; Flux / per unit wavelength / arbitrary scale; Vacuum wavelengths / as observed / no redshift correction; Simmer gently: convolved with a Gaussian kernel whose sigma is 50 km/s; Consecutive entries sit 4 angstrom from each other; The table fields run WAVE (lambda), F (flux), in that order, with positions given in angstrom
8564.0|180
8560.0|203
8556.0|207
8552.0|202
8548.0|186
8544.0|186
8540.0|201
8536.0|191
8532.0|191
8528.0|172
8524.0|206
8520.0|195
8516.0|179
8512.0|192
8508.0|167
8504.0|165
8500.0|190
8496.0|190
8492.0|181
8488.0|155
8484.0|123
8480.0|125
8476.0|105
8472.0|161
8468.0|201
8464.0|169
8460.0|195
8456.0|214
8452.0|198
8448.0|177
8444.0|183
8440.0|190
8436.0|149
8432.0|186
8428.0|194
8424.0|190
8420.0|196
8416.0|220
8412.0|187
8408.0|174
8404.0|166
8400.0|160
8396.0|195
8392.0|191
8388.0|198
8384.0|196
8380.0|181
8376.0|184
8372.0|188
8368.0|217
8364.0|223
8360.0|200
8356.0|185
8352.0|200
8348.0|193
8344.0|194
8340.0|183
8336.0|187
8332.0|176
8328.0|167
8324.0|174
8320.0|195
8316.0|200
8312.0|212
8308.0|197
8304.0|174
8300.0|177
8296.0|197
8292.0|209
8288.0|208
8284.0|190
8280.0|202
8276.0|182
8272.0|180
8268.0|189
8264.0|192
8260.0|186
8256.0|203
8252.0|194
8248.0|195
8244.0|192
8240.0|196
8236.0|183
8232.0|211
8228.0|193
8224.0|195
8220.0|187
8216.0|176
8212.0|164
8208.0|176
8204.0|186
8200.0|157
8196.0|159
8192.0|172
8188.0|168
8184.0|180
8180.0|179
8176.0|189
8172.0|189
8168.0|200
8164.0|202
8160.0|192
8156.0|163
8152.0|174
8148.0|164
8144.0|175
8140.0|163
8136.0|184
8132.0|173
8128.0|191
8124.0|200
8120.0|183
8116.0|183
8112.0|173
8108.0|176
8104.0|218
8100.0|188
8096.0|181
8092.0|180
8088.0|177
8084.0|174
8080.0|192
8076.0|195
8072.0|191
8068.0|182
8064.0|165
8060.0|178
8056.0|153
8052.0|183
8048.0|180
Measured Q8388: -0.05 mag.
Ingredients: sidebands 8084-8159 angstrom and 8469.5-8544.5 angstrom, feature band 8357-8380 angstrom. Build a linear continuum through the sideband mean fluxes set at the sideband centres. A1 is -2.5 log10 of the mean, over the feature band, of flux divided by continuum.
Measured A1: -0.14 mag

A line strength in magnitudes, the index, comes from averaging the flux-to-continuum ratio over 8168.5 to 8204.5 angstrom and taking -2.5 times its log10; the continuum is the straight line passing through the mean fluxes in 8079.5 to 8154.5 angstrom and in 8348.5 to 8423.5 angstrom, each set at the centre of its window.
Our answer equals 0.048 mag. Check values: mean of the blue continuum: 181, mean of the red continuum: 192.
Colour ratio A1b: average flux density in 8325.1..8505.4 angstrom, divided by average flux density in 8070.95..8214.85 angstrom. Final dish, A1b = 1.01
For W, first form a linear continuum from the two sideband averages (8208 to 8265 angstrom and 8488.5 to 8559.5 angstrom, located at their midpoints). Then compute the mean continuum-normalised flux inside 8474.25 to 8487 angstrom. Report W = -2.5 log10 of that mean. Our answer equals 0.48 mag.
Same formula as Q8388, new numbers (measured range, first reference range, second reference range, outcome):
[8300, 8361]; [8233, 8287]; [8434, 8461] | 0.01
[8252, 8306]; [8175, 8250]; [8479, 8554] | -0.06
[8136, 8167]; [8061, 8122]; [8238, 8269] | 0.06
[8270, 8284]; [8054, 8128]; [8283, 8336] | 0.01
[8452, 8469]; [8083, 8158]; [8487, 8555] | -0.06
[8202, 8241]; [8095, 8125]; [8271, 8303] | 0.03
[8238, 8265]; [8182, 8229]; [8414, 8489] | -0.11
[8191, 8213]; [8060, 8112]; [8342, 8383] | 0.12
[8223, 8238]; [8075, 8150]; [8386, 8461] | -0.06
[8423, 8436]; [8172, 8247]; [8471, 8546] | -0.05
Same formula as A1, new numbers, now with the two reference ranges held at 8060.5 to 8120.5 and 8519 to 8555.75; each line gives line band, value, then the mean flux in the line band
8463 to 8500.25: 0.21 mag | 158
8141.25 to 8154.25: 0.09 mag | 170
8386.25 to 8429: 0.01 mag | 188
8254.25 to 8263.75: -0.04 mag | 194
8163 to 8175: -0.06 mag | 196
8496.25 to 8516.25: 0.07 mag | 180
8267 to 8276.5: 0.02 mag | 183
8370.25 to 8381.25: 0.03 mag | 184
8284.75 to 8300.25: -0.07 mag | 199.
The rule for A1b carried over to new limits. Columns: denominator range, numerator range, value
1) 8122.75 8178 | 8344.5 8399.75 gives 1.07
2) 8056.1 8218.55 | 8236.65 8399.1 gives 1.07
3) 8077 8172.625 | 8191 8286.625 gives 1.02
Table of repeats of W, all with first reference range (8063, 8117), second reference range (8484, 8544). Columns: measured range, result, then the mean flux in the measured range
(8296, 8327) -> -0.038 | 190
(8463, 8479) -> 0.167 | 156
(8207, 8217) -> 0.076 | 171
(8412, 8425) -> -0.103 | 201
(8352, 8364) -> -0.091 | 199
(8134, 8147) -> 0.066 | 173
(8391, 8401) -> -0.004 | 183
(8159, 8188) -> -0.027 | 189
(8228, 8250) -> -0.067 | 195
